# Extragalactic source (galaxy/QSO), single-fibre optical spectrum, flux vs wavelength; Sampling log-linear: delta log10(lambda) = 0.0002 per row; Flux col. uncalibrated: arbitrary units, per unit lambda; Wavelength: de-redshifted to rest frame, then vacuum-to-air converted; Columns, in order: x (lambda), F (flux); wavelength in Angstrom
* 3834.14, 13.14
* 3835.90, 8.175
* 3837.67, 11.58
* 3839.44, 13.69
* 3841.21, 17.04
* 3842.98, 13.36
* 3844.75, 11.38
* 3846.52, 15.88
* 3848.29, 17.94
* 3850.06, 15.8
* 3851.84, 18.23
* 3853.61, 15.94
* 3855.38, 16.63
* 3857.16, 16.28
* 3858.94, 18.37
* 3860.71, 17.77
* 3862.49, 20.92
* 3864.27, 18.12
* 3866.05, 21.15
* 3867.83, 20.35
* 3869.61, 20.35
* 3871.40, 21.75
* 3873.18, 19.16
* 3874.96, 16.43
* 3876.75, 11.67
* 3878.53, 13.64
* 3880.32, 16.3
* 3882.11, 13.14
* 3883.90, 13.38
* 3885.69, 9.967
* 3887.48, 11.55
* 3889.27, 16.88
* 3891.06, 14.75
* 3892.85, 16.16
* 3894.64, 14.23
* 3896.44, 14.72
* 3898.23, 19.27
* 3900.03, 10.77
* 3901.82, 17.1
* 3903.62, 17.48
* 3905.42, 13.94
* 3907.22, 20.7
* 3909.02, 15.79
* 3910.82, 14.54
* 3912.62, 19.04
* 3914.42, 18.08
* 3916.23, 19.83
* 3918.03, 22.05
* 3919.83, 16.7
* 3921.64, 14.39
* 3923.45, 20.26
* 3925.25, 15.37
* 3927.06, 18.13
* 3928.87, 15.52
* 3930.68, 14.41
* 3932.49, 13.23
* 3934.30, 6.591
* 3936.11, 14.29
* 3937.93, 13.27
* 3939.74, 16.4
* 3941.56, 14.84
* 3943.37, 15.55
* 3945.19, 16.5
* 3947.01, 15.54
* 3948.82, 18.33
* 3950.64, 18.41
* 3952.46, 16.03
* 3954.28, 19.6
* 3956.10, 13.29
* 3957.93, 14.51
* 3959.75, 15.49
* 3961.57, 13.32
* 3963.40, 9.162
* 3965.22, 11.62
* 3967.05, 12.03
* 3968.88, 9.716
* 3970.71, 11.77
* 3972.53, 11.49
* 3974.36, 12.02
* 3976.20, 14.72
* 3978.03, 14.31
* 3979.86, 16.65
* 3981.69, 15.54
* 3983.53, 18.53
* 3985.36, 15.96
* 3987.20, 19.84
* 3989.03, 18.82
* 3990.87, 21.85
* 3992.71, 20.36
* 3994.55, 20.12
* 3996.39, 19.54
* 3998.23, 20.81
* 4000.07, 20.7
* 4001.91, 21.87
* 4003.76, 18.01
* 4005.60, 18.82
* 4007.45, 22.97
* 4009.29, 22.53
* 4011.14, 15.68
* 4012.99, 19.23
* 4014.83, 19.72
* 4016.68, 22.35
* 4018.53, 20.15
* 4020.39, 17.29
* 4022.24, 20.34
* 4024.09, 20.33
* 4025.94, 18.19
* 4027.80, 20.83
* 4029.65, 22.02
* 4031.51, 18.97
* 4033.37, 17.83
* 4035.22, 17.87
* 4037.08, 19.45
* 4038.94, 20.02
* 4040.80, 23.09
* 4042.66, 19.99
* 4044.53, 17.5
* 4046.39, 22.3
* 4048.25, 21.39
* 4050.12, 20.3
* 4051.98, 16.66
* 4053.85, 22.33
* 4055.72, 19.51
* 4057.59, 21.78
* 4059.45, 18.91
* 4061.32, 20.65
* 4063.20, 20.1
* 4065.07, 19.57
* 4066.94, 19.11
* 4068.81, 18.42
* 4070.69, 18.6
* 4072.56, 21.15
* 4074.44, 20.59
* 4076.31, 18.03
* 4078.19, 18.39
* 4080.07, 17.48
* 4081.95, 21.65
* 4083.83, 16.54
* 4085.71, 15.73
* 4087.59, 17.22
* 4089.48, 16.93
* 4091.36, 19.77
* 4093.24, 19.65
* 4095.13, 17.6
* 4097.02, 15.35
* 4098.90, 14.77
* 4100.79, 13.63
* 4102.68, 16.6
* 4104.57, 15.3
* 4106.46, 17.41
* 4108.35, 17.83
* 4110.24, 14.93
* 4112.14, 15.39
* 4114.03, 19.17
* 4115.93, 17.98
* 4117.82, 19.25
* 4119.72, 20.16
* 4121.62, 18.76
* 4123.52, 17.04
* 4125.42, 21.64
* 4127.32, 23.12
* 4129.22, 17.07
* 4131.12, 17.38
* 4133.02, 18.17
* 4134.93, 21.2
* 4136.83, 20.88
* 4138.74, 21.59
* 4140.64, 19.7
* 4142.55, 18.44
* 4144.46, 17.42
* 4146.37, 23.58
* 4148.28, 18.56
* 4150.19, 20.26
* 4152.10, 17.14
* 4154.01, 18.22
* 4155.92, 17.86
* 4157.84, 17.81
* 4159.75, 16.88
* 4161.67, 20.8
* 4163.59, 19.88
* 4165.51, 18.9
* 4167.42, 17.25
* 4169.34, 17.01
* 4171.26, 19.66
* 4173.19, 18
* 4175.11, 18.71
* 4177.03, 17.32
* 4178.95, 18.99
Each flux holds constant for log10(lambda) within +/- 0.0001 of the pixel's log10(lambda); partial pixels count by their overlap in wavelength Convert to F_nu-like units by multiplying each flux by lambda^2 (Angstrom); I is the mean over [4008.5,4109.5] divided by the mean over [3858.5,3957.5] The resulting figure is 1.3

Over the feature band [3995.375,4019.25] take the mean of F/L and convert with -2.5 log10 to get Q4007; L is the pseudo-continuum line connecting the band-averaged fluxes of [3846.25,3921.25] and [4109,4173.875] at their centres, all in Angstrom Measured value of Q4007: -0.14 mag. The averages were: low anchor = 16.7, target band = 20.2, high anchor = 18.9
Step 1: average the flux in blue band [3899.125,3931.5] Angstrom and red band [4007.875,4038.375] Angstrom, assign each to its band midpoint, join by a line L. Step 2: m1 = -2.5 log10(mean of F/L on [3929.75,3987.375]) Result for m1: 0.24 mag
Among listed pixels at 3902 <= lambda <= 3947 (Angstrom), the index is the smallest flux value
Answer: 6.591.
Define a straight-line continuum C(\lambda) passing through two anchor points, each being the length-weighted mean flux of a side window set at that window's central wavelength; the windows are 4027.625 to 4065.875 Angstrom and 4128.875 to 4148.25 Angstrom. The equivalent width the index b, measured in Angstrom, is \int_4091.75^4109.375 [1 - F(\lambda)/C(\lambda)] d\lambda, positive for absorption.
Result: 2.9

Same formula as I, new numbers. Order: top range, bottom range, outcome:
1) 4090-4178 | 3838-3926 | 1.27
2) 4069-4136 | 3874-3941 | 1.29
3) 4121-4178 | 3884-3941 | 1.37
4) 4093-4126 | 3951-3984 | 1.33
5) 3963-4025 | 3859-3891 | 1.13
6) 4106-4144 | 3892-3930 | 1.25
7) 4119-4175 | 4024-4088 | 1.02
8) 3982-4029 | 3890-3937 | 1.29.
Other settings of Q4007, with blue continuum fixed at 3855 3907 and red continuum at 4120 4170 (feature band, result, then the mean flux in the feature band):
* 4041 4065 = -0.12 mag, 20.2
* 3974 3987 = 0.11 mag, 15.8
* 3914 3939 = 0.07 mag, 15.8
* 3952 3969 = 0.25 mag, 13.6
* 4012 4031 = -0.13 mag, 20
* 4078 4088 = 0.04 mag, 17.8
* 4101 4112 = 0.16 mag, 16.1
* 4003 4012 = -0.12 mag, 19.7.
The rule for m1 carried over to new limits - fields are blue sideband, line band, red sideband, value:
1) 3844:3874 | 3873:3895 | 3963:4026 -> 0.25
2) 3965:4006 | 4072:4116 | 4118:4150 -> 0.09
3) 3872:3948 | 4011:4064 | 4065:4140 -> -0.15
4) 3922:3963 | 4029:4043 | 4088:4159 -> -0.18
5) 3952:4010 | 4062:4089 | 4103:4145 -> -0.05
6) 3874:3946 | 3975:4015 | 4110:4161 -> -0.13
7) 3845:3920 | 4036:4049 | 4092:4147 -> -0.15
